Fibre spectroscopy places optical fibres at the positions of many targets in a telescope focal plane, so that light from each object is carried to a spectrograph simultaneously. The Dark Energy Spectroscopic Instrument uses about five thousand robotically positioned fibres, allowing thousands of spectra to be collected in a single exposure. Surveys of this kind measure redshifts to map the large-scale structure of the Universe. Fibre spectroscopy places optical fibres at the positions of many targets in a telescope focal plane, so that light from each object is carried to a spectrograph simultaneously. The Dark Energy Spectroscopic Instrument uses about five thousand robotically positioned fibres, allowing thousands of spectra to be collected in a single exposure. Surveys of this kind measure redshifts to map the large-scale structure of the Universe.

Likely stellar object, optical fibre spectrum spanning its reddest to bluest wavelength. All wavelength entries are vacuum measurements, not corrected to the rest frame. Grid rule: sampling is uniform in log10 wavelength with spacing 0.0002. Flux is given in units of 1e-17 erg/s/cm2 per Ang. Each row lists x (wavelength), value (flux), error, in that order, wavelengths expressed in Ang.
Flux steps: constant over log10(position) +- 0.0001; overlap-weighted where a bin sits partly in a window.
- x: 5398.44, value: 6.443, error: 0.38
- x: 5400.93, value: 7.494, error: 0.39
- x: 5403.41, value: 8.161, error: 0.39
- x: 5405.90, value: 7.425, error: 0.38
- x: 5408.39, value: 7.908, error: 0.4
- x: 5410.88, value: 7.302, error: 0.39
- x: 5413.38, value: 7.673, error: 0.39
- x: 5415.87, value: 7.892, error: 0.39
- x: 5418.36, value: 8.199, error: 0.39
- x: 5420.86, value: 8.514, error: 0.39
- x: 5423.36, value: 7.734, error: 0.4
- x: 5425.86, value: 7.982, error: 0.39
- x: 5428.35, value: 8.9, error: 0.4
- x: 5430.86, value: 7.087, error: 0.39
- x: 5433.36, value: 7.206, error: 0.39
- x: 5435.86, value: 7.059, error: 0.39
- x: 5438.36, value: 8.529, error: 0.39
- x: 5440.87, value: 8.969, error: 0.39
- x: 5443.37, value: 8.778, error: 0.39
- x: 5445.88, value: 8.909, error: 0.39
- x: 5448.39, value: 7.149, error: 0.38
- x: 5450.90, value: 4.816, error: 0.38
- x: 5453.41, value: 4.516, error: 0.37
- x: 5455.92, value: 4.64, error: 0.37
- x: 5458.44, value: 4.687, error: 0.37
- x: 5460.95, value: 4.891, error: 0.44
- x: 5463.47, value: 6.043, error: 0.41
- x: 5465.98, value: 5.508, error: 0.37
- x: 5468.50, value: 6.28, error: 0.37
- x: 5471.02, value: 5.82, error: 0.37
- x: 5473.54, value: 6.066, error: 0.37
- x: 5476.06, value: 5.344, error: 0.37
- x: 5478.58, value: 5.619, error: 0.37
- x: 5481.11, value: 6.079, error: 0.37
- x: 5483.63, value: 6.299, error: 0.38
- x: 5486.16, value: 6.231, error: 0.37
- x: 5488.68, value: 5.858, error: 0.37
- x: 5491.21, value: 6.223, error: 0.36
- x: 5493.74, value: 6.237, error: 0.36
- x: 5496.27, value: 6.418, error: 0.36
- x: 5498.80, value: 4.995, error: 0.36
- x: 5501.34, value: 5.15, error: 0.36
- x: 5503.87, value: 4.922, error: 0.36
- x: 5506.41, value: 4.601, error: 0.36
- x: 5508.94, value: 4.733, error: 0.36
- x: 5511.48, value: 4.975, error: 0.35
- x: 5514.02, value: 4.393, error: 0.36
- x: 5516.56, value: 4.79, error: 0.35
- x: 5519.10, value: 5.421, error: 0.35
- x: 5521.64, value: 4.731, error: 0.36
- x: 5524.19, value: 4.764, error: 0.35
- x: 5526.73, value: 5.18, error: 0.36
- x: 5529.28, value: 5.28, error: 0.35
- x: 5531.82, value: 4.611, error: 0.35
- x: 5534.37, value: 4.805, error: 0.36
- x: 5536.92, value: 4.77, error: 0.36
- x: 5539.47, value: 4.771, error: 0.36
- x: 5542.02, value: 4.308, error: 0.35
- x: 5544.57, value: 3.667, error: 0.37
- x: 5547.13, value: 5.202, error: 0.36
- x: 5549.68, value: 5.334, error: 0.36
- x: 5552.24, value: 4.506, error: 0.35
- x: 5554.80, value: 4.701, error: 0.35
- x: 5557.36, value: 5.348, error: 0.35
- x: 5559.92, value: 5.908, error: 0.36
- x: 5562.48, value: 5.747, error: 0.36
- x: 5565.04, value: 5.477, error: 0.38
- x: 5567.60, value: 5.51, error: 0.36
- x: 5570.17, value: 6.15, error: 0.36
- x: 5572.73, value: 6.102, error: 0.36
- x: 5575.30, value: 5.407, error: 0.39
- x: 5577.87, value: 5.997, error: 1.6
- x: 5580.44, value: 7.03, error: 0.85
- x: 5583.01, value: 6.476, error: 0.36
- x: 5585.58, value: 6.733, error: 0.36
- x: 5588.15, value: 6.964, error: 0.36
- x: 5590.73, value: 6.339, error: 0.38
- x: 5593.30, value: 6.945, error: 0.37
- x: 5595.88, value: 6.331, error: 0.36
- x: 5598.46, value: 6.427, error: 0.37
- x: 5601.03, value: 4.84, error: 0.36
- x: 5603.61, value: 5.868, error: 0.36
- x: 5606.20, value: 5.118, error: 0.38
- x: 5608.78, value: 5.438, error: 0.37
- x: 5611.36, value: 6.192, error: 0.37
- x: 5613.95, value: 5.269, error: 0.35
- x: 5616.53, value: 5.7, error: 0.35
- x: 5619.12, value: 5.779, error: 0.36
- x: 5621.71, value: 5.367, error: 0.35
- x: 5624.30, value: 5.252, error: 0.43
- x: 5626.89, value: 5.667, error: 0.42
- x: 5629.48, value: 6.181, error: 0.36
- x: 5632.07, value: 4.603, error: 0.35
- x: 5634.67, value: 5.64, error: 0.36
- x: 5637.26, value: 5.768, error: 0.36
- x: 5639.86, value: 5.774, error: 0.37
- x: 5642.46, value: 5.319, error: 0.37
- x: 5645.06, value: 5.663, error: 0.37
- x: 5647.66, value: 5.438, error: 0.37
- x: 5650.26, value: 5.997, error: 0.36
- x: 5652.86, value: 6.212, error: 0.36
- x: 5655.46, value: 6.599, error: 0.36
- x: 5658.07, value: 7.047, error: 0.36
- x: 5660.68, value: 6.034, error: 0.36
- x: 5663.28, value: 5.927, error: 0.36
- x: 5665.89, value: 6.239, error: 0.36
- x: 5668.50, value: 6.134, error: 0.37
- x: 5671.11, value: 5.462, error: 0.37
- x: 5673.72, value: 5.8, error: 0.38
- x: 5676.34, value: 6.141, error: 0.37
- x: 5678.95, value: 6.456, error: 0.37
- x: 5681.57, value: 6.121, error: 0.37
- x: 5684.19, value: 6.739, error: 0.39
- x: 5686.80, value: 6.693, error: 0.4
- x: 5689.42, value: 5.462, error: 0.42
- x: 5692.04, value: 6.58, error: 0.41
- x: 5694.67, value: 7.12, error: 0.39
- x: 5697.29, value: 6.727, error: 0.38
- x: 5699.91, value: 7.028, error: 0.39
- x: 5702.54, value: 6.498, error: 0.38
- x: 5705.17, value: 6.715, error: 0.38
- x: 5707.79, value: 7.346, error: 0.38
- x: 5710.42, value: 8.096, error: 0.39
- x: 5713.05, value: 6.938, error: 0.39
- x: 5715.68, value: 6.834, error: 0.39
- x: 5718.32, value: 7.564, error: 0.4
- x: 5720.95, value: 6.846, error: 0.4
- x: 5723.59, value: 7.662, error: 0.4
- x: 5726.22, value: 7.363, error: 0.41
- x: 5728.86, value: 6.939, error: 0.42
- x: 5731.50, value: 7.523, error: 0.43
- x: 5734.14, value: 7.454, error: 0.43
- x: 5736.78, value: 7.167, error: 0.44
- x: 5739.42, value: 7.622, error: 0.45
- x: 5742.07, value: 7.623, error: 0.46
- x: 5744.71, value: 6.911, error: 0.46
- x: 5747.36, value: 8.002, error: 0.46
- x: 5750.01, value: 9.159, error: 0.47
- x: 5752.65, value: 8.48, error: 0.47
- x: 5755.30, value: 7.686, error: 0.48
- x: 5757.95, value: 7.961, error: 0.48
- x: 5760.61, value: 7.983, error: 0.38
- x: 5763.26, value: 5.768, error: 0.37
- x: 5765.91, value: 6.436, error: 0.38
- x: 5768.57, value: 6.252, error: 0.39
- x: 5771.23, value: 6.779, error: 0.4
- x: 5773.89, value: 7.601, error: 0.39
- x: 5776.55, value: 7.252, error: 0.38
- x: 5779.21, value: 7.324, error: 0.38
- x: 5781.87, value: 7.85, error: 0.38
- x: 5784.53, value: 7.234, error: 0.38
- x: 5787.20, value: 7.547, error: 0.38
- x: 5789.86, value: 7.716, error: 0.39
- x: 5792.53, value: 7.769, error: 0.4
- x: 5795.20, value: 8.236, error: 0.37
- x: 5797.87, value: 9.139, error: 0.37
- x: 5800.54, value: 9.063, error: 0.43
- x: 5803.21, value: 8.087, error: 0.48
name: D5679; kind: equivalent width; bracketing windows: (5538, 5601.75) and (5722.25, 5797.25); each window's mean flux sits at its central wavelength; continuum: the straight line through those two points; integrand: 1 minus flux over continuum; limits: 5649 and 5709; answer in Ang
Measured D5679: 2.99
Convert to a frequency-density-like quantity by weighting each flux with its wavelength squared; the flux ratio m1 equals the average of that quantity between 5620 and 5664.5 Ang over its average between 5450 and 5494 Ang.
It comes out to 1.10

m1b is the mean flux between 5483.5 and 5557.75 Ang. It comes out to 5.08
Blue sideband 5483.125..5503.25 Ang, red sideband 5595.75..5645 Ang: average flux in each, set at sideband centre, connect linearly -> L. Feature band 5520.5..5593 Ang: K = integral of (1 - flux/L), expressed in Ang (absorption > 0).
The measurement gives 3.57 Ang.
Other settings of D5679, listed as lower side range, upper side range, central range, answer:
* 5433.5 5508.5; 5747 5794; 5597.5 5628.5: 5.4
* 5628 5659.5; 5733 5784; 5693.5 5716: -1.2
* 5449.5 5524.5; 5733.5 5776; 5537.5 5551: 2.7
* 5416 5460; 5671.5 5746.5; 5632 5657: 4.4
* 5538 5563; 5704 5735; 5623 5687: 4.4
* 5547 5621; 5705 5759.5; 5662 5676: 1.8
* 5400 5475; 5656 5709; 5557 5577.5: 3.0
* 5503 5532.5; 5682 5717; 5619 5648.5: 2.8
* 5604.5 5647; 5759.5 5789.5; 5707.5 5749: -4.8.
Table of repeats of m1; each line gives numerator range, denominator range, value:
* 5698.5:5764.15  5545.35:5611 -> 1.34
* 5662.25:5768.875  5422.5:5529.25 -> 1.26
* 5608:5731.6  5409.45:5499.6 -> 1.02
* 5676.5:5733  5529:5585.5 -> 1.36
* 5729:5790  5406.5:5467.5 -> 1.17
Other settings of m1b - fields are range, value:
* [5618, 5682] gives 5.86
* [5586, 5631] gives 5.87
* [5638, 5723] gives 6.43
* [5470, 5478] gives 5.73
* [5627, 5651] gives 5.59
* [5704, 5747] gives 7.31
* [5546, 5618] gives 5.83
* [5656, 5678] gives 6.12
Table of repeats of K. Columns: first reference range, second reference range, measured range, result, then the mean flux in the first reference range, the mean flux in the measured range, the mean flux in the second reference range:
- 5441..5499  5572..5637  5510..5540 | 5.6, 6.05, 4.88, 5.9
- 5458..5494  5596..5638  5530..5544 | 2.7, 5.83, 4.63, 5.59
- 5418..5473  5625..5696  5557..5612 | 2.6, 6.88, 6.03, 6.03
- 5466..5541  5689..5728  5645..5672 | 2.1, 5.35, 6.1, 7.02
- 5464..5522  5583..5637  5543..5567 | 2.5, 5.53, 5.1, 5.85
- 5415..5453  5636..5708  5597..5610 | 2.2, 7.77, 5.55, 6.24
